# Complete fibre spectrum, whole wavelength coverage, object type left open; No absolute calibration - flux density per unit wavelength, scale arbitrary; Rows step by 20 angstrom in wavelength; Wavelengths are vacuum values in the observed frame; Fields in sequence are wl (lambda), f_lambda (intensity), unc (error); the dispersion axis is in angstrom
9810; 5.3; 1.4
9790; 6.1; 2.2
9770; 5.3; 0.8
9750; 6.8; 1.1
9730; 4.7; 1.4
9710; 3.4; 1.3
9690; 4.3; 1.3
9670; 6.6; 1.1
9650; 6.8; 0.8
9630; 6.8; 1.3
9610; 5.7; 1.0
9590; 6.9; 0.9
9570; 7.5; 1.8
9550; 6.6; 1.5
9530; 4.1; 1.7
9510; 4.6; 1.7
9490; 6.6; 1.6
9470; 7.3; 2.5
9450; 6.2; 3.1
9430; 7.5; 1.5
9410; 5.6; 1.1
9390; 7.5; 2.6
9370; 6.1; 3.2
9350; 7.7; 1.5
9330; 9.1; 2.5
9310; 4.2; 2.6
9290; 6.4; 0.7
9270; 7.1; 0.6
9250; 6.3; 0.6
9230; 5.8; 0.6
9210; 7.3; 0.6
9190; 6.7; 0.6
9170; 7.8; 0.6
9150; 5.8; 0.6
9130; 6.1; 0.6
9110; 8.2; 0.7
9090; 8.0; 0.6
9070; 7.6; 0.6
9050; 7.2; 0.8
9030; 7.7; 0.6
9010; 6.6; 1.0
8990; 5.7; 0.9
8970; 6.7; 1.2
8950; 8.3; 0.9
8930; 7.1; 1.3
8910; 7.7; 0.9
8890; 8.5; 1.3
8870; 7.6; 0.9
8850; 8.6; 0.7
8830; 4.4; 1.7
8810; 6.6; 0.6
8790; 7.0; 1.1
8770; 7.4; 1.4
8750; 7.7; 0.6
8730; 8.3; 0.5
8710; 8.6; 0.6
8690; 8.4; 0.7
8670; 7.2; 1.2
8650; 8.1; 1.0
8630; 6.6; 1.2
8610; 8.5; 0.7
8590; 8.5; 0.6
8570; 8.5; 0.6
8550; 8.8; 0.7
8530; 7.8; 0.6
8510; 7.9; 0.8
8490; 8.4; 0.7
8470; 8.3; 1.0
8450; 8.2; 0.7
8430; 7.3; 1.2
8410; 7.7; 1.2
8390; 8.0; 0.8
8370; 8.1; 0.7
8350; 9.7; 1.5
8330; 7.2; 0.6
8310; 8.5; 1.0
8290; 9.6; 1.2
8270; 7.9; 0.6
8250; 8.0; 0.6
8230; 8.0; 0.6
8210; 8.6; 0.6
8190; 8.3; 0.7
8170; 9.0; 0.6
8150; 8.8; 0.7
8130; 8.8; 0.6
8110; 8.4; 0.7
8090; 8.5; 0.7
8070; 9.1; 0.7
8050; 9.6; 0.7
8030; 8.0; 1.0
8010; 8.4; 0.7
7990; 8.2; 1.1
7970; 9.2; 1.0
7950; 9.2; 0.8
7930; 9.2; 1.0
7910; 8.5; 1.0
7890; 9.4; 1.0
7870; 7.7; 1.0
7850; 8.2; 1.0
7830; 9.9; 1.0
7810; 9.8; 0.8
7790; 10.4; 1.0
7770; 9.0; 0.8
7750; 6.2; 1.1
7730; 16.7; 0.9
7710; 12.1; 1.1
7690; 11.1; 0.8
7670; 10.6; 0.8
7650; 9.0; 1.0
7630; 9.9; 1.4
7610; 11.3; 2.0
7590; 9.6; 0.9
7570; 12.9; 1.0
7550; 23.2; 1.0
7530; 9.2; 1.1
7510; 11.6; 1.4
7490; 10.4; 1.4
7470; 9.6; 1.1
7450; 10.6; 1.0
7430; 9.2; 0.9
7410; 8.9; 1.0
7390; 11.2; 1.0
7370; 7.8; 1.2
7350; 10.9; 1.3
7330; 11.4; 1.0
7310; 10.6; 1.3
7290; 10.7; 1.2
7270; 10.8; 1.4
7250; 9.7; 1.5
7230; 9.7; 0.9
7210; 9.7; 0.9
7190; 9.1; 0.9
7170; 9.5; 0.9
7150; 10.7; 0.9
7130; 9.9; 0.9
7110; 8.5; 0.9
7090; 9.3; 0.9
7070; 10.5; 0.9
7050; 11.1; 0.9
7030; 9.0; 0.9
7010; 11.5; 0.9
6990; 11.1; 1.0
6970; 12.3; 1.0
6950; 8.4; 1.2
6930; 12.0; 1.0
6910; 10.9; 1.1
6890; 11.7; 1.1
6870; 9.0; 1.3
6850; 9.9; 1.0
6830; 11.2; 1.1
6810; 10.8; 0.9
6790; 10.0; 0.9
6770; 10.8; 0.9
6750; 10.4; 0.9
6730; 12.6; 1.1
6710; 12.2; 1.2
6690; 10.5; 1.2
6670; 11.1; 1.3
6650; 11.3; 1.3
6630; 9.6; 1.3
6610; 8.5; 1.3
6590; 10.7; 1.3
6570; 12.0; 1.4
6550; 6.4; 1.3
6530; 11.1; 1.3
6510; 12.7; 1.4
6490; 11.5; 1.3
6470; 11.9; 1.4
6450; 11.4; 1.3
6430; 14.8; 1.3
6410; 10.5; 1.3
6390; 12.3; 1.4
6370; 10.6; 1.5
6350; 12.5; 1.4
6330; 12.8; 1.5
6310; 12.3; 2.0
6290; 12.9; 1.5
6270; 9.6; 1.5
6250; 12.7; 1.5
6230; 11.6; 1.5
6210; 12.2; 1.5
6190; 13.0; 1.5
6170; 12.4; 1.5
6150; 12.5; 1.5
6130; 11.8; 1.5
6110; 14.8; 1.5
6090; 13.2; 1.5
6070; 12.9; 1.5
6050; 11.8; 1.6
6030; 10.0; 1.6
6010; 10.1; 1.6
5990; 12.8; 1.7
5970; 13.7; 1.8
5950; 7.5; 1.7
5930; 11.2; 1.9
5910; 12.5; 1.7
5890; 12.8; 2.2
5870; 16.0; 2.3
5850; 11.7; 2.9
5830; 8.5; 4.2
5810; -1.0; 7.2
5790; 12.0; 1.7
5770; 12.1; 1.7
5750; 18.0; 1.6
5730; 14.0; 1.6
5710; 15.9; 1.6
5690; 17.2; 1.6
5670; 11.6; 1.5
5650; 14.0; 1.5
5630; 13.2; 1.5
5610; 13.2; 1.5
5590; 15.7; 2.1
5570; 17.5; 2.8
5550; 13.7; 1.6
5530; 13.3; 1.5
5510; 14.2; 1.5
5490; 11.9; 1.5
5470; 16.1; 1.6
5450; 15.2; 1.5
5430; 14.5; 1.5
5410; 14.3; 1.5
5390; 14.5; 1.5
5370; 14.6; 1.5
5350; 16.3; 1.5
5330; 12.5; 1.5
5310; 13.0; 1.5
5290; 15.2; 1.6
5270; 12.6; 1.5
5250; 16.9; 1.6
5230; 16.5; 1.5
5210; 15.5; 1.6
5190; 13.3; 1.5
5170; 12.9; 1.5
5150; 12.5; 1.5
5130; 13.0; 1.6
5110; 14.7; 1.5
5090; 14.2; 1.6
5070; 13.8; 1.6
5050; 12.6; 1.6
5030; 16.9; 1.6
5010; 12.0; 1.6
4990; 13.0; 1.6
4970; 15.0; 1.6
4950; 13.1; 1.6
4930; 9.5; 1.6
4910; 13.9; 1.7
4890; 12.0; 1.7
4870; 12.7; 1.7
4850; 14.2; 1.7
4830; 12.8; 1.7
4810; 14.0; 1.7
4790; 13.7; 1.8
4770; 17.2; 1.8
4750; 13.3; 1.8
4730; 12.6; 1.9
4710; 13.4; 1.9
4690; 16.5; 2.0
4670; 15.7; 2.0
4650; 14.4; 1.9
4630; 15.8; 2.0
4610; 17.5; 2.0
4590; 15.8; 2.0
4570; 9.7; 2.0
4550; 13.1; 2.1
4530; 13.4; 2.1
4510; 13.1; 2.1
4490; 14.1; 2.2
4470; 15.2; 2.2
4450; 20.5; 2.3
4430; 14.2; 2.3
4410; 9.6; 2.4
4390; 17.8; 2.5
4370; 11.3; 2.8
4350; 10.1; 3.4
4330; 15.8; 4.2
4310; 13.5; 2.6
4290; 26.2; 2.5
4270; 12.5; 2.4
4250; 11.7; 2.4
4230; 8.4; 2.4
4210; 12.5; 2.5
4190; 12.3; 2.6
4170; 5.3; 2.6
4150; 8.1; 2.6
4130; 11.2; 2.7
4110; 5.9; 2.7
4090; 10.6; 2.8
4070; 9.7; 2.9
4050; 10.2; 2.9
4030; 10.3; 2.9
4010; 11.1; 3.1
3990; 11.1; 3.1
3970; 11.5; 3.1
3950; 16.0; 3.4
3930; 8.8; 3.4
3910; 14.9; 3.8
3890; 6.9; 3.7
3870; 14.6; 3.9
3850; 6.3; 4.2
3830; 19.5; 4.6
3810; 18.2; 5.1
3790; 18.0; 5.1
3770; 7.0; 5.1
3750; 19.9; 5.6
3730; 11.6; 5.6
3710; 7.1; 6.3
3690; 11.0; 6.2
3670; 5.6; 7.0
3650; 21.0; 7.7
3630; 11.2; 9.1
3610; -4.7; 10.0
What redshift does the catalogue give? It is 0.15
